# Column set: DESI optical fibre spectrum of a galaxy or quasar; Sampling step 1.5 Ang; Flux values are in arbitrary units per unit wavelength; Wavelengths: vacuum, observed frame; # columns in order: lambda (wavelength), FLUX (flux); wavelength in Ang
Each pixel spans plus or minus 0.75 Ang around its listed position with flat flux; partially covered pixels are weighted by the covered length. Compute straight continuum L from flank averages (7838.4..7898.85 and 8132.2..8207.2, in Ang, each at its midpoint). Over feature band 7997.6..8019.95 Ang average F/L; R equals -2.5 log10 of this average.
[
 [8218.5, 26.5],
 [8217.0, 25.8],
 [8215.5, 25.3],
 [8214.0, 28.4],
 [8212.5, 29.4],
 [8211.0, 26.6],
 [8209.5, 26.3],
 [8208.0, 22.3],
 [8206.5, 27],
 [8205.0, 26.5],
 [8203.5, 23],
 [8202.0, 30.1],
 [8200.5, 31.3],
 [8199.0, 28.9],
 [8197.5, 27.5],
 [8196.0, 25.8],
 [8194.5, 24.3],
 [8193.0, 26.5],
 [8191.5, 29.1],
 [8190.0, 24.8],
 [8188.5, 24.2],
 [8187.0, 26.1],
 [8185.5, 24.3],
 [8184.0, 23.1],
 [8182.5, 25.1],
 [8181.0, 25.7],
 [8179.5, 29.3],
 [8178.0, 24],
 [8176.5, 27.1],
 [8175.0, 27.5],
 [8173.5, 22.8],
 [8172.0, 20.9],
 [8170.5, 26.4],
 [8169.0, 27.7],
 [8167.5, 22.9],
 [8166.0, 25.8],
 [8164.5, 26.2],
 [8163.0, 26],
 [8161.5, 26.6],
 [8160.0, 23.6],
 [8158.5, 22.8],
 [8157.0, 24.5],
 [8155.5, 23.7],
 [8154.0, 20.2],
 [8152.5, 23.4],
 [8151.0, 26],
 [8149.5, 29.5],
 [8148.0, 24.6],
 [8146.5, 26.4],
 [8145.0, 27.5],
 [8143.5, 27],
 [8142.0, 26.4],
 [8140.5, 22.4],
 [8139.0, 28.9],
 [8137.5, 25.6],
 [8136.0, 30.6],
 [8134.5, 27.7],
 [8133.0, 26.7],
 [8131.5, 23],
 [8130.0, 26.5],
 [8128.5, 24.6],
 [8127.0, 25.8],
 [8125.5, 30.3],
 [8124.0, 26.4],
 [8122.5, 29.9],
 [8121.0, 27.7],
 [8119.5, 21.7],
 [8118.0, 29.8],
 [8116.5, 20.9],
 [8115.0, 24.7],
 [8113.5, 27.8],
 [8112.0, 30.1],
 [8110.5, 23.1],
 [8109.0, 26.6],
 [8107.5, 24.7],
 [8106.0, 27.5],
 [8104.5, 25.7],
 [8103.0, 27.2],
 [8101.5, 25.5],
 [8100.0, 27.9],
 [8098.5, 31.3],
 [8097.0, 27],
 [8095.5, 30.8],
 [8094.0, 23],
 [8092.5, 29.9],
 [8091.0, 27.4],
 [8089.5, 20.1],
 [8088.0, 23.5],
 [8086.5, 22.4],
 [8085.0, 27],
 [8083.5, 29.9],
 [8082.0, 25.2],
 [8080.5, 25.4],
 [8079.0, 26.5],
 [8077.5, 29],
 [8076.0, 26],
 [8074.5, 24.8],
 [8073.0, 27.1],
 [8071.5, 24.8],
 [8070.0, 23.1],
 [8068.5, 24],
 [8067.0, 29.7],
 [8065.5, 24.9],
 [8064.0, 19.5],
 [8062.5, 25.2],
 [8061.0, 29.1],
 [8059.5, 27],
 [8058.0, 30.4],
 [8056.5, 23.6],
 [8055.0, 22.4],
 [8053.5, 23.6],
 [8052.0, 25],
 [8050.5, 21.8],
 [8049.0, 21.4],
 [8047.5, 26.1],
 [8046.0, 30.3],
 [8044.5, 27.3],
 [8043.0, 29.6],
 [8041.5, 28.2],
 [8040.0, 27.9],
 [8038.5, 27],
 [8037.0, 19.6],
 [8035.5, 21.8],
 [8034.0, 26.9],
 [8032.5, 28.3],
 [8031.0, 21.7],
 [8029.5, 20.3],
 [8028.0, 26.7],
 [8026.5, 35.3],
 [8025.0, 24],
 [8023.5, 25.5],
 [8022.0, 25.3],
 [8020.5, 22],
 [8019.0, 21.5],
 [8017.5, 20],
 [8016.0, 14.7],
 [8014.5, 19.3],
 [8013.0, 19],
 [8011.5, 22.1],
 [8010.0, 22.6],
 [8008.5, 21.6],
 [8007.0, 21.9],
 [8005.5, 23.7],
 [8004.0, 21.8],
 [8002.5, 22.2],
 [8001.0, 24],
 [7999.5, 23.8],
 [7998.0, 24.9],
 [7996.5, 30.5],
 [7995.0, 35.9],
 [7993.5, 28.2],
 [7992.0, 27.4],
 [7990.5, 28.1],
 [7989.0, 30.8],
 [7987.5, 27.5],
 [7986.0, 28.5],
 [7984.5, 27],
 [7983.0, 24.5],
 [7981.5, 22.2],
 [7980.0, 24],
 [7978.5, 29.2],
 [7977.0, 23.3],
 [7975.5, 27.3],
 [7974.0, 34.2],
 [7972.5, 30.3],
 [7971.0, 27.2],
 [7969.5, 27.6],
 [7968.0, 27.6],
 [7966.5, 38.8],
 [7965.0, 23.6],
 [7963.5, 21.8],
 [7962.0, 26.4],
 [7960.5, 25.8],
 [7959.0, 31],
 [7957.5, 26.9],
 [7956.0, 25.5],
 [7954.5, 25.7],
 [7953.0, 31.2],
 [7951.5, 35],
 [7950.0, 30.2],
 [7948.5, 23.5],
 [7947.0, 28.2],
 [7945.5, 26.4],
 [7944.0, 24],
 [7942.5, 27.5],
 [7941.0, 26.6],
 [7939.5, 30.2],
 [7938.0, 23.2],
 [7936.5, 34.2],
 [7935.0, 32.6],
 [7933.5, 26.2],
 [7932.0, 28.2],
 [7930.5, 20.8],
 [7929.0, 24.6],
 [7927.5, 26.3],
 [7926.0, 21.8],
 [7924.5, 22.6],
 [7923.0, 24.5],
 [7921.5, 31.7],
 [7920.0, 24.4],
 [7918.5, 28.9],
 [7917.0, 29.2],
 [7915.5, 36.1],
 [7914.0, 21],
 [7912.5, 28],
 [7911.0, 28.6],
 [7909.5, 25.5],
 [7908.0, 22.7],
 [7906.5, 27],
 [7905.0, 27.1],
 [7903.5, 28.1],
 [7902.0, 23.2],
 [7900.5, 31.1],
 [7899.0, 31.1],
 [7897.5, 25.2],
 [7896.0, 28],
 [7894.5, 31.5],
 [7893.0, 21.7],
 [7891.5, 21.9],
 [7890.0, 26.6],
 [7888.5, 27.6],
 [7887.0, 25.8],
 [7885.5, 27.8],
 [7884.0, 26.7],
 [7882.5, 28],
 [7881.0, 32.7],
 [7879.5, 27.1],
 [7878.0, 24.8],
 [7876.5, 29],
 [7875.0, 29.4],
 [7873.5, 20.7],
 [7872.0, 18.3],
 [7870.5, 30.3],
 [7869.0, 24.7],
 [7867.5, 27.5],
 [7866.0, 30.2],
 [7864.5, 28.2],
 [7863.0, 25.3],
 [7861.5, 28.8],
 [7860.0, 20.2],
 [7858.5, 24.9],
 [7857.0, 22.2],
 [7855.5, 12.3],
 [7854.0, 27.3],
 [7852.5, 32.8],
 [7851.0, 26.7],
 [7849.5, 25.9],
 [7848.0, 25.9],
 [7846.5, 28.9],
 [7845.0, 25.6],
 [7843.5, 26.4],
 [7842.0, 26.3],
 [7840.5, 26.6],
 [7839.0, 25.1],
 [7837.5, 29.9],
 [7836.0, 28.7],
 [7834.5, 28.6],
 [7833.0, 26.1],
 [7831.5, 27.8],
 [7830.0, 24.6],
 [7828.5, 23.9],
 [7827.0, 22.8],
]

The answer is 0.21 mag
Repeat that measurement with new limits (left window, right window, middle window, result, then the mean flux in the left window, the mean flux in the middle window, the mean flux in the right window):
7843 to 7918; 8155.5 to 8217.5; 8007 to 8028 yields 0.16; 26.5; 22.7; 25.9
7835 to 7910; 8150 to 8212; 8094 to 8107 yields -0.07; 26.4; 27.5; 25.5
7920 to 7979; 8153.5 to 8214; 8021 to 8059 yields 0.05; 27.4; 25.6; 25.7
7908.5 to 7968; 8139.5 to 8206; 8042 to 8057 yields 0.06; 27.3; 25.2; 25.6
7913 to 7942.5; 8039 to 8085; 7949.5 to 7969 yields -0.06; 27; 28.4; 26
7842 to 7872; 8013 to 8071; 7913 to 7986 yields -0.08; 25.8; 27.3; 24.7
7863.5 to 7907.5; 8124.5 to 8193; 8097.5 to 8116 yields -0.04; 26.9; 26.8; 25.6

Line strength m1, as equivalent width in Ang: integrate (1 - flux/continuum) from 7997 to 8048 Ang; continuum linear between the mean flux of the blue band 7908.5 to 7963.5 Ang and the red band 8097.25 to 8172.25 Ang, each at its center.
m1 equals 5.0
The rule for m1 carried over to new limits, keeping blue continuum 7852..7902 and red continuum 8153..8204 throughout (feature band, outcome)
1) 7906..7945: -0.9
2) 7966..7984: -1.3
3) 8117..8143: -1.0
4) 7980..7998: -1.3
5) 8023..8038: 0.5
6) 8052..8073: 0.5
